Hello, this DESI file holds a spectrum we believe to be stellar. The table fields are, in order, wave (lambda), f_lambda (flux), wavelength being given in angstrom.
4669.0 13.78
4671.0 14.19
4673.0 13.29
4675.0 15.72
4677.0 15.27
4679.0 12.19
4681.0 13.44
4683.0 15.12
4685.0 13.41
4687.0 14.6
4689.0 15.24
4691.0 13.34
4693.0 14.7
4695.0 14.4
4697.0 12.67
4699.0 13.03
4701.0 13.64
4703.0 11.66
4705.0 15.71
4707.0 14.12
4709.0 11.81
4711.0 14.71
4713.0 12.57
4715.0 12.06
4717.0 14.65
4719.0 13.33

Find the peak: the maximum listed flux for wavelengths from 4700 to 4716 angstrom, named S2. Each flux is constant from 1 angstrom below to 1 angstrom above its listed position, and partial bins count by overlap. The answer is 15.71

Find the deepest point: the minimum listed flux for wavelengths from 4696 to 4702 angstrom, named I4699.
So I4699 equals 12.67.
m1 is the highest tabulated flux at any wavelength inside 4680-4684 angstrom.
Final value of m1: 15.12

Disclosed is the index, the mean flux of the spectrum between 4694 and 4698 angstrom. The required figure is 13.5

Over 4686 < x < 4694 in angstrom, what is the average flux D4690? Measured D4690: 14.5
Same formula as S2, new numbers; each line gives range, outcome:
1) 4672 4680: 15.72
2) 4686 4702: 15.24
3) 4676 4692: 15.27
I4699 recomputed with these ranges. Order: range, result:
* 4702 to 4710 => 11.66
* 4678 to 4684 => 12.19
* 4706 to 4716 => 11.81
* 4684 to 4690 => 13.41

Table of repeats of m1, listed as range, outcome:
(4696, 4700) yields 13.03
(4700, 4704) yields 13.64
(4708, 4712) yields 14.71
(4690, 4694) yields 14.7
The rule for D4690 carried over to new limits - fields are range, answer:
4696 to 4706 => 13.3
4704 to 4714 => 13.8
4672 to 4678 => 14.8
